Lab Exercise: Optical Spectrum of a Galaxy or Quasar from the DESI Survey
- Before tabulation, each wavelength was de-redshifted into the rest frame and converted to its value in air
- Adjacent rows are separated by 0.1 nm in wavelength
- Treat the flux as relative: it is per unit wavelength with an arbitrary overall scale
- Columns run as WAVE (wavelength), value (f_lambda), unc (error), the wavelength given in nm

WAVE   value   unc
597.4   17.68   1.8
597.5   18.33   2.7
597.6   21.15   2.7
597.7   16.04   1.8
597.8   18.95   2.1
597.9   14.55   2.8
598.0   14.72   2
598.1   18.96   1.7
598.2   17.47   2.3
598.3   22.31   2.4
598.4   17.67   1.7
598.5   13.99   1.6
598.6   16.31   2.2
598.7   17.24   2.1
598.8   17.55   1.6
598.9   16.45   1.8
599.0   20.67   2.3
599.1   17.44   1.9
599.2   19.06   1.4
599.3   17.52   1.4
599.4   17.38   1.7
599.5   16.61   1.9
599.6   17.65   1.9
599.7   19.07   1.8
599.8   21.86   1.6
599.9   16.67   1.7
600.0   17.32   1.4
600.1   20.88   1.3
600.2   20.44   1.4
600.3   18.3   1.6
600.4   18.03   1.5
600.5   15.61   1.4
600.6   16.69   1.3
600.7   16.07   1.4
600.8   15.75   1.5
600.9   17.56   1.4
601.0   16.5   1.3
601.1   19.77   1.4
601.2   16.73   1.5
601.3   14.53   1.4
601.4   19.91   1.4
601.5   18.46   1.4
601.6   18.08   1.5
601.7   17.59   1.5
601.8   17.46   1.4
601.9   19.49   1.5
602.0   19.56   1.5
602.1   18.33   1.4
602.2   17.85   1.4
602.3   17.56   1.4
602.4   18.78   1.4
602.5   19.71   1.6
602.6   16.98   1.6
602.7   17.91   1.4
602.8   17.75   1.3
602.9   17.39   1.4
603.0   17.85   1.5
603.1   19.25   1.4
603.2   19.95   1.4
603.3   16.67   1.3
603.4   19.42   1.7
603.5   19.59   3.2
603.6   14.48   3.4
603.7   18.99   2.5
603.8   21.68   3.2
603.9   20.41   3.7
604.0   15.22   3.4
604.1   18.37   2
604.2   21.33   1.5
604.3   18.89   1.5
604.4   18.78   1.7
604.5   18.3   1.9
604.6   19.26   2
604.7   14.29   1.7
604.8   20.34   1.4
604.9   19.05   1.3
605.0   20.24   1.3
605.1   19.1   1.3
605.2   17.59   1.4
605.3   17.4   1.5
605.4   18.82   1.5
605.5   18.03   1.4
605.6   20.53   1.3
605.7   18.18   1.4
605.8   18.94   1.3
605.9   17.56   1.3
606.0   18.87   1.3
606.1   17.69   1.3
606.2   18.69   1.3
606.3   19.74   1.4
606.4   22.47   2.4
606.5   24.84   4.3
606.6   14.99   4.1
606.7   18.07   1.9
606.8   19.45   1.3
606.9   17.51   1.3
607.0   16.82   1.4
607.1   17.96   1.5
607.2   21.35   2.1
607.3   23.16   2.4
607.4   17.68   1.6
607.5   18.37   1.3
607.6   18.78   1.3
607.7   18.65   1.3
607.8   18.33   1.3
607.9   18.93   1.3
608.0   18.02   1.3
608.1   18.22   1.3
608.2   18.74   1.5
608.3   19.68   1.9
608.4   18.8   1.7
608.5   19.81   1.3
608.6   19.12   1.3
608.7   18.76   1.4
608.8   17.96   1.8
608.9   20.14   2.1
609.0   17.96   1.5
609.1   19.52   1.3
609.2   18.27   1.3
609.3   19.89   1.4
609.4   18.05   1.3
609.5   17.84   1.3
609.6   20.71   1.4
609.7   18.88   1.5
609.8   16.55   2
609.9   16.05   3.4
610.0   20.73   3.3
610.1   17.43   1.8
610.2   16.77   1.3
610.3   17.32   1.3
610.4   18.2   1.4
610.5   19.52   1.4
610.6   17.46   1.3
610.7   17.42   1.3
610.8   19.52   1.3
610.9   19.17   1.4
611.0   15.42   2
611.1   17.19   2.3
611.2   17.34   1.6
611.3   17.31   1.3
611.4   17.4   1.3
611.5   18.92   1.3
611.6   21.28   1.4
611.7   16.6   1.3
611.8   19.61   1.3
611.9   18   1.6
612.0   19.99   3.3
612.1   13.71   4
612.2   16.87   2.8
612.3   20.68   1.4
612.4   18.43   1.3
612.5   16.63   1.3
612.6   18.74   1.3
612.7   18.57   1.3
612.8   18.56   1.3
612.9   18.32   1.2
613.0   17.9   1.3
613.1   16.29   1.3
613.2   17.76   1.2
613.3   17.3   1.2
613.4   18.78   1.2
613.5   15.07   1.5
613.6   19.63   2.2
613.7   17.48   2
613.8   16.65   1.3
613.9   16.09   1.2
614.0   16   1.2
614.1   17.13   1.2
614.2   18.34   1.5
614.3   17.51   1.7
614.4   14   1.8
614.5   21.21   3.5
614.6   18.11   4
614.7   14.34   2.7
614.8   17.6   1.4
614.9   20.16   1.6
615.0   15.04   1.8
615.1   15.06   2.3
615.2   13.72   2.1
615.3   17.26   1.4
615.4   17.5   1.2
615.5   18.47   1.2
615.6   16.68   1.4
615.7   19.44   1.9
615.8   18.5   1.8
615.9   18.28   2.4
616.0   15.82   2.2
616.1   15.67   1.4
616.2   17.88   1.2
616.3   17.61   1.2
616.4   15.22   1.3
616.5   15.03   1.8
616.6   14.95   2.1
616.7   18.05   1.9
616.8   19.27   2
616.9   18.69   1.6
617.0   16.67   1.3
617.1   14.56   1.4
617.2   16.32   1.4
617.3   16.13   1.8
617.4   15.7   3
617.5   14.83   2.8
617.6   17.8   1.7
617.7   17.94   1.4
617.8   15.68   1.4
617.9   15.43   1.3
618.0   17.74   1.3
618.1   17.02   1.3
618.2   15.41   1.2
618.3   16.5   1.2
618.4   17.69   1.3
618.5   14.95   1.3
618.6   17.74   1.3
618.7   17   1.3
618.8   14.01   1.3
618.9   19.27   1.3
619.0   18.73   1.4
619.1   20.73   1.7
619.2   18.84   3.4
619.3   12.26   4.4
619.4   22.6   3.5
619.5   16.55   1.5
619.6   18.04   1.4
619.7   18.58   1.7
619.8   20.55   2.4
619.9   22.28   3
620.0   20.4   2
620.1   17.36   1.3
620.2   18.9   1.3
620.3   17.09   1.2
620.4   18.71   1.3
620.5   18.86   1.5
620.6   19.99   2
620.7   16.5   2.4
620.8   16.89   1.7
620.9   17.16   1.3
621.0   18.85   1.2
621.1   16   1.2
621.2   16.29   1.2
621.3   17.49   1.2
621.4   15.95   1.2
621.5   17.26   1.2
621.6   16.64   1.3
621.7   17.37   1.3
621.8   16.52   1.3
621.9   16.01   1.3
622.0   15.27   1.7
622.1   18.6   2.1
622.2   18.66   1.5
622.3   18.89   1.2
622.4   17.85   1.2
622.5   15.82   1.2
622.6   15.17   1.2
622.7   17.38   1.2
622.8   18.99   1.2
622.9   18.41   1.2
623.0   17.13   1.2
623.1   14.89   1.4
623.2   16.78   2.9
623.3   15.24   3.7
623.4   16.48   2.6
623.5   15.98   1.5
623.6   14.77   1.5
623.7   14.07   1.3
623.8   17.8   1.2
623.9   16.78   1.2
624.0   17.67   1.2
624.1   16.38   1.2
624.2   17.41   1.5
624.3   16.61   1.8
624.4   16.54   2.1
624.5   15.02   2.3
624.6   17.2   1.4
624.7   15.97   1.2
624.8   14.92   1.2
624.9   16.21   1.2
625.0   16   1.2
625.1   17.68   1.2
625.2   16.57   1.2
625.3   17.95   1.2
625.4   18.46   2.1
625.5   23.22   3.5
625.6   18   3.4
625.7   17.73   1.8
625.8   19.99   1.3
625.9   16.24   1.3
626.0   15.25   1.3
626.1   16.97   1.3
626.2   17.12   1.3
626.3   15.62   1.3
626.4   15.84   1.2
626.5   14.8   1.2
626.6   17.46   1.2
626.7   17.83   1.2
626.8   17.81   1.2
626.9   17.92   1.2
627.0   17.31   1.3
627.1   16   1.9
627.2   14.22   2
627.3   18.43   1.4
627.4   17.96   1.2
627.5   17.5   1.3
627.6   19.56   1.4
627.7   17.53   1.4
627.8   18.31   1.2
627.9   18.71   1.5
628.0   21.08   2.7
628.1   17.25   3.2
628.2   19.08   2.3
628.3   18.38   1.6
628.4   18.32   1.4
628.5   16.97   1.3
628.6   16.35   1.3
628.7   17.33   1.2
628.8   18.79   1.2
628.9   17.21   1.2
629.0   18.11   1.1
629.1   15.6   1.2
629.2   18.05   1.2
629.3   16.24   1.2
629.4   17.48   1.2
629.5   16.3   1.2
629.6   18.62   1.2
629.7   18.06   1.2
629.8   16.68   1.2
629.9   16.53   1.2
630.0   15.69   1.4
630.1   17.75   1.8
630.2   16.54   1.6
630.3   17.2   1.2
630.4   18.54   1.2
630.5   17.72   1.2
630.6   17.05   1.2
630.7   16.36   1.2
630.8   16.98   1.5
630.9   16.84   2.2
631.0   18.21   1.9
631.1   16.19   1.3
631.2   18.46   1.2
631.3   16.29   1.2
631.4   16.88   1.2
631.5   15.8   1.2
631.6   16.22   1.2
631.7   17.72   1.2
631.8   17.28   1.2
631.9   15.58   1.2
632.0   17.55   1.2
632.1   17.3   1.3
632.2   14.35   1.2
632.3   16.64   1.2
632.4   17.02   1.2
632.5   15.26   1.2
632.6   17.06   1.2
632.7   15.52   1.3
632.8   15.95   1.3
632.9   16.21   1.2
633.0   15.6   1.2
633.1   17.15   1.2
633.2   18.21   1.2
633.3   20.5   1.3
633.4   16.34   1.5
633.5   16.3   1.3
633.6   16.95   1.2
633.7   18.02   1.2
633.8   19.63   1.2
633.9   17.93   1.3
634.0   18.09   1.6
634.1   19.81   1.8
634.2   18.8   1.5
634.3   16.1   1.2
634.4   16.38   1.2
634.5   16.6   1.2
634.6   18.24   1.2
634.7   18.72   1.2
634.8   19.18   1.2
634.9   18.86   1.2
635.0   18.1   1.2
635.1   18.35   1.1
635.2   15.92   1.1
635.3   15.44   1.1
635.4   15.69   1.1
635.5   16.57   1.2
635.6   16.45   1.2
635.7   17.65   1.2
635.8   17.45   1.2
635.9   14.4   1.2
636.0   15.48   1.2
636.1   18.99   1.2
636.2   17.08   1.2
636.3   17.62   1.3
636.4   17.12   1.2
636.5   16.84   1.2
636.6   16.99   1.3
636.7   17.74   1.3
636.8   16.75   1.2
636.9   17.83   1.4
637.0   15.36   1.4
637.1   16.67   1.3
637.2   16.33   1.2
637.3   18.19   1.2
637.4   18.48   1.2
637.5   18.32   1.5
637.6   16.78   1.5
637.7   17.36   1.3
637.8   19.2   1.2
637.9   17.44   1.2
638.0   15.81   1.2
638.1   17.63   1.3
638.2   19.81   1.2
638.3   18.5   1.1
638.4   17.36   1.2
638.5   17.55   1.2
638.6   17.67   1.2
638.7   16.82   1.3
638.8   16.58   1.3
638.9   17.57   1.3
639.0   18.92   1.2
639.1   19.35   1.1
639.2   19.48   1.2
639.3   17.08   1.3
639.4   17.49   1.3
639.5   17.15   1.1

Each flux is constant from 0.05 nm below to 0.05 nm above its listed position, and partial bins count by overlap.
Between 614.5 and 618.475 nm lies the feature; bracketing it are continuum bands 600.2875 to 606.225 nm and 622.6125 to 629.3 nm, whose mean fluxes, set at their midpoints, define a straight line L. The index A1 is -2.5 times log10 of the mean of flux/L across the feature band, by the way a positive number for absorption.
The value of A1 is 0.05 mag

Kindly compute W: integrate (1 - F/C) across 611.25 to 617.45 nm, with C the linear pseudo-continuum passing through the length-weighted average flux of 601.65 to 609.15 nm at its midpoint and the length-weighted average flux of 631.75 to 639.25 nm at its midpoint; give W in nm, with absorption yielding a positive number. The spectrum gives 0.33 nm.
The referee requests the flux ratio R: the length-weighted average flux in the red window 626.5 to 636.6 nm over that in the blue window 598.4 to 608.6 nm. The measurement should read 0.9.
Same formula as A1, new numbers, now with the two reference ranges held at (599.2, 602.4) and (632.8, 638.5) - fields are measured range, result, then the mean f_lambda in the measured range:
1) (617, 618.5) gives 0.09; 16.3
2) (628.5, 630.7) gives 0.02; 17.2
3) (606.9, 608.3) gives -0.06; 18.8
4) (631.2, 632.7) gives 0.06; 16.5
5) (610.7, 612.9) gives -0.02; 18.1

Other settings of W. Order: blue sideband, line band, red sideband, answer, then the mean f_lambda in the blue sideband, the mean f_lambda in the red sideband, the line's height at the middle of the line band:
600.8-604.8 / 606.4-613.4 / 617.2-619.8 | -0.28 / 18.2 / 17.1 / 17.7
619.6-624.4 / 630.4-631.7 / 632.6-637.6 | 0.02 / 17.3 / 17.3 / 17.3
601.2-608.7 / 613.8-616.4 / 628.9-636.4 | 0.15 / 18.6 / 17.1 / 18.1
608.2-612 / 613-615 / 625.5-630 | 0.10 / 18.4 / 17.5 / 18.2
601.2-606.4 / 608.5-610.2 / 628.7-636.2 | -0.04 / 18.5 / 17.1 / 18.2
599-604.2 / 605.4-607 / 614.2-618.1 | -0.11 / 18.1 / 16.9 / 17.7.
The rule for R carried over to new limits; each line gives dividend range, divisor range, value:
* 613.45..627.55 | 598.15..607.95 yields 0.93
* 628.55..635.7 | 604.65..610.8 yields 0.92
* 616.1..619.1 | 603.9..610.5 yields 0.89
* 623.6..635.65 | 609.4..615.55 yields 0.97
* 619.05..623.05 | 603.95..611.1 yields 0.96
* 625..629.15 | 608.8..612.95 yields 0.97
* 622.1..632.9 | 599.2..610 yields 0.92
